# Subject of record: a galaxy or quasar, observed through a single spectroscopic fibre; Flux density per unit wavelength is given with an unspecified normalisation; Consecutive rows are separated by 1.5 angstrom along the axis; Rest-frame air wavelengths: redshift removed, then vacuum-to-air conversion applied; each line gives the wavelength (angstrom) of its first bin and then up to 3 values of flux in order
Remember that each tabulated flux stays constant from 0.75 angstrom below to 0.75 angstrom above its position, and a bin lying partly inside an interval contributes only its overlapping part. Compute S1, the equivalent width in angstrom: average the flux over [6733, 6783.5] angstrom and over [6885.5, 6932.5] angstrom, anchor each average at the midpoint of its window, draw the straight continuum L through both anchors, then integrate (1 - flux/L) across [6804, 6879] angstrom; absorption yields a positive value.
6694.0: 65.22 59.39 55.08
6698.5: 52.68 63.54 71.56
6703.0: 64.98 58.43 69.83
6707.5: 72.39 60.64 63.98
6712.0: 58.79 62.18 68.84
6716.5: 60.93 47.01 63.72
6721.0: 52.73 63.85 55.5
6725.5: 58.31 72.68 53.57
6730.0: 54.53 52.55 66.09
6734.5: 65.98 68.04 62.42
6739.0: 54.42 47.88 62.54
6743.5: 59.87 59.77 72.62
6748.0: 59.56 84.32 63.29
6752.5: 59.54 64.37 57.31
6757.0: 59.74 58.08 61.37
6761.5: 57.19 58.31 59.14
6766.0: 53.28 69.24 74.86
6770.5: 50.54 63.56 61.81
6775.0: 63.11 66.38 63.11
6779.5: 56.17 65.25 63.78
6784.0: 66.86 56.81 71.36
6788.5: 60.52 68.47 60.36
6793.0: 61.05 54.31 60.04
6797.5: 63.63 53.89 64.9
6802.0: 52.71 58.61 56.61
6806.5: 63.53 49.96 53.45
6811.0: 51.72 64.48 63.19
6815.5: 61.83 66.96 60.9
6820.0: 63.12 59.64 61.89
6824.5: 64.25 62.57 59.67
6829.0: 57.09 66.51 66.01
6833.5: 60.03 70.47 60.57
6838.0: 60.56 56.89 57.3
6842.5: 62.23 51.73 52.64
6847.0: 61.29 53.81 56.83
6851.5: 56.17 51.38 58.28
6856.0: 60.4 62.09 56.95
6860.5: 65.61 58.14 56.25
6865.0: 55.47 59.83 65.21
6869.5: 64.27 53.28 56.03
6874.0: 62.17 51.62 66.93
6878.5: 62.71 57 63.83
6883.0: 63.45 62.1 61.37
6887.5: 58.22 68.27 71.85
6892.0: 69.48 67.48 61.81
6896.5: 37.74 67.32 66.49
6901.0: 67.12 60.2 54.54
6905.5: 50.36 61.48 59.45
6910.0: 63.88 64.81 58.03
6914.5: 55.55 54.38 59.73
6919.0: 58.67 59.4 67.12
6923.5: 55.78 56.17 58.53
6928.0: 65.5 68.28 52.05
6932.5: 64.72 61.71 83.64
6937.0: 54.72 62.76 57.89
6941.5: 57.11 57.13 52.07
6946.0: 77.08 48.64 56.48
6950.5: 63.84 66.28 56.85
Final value 2.15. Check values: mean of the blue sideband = 62.1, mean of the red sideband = 60.7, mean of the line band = 59.6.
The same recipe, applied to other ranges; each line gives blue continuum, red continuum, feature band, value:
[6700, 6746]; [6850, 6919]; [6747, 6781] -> -0.7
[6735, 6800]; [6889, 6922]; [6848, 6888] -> 1.2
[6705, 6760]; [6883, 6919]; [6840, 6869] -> 1.5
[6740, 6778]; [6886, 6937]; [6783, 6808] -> 0.5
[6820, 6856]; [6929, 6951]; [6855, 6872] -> 0.1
